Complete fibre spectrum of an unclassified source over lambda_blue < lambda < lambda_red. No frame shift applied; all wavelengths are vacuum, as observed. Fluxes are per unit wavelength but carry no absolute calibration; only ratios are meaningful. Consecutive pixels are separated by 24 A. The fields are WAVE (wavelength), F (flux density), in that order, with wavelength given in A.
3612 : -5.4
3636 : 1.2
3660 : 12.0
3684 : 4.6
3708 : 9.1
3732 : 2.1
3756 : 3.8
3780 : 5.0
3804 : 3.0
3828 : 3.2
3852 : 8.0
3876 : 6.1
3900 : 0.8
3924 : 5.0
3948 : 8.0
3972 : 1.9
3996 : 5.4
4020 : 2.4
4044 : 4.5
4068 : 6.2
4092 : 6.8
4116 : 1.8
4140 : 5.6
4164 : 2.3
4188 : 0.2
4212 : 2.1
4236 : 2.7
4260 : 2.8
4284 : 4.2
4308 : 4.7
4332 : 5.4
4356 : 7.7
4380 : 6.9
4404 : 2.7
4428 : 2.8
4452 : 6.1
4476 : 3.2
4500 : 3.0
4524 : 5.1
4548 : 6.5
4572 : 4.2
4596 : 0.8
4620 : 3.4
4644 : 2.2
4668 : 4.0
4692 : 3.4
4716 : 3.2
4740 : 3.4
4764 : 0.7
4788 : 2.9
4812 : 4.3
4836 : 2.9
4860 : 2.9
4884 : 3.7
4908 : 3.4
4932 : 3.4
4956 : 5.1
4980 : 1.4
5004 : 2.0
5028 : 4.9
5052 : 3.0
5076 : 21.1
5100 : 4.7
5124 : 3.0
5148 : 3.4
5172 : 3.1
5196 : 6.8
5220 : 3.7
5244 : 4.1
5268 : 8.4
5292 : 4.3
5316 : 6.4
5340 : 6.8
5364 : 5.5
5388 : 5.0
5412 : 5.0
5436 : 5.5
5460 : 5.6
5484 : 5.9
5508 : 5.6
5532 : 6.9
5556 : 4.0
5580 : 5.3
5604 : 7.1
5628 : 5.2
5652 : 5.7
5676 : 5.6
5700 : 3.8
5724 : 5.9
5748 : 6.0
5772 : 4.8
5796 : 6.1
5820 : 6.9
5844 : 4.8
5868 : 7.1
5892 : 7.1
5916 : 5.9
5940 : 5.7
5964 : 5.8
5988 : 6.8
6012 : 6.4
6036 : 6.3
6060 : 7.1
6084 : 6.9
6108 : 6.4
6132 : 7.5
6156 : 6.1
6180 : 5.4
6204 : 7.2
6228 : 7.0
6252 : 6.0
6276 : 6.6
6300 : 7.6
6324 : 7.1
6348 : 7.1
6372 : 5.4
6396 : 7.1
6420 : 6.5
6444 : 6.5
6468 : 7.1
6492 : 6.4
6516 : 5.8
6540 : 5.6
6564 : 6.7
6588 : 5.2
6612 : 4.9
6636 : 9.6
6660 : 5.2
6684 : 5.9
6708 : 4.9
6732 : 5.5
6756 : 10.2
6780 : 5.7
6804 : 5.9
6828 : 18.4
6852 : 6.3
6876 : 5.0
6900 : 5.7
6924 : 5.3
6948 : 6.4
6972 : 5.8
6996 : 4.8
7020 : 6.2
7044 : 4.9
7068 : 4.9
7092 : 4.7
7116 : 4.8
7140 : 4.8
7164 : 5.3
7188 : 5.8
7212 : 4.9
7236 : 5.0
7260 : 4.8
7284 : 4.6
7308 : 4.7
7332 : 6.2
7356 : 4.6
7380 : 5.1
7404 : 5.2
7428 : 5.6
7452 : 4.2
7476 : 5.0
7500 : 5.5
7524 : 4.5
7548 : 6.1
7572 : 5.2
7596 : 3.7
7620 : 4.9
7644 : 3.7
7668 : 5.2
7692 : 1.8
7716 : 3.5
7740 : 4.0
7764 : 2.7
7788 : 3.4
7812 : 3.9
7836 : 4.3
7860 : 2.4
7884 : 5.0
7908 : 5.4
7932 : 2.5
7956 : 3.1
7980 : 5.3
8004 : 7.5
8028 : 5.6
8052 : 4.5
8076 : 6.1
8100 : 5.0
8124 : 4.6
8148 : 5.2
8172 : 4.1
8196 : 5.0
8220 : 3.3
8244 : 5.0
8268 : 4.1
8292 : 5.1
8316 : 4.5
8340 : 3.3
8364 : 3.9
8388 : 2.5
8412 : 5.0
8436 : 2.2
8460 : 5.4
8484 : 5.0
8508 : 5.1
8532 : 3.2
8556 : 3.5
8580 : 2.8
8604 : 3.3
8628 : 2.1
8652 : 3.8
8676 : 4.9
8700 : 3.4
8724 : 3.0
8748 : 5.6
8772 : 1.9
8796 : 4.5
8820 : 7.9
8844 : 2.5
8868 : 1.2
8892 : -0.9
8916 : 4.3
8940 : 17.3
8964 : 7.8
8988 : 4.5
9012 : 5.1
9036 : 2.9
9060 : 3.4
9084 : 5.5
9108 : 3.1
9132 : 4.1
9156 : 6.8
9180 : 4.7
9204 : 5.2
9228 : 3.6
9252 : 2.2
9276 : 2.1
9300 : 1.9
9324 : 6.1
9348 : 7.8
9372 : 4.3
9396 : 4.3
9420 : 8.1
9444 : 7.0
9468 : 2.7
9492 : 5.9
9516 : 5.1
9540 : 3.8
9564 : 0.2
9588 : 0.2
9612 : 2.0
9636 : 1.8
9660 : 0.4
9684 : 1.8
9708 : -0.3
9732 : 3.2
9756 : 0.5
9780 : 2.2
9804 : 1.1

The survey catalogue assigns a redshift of 0.36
